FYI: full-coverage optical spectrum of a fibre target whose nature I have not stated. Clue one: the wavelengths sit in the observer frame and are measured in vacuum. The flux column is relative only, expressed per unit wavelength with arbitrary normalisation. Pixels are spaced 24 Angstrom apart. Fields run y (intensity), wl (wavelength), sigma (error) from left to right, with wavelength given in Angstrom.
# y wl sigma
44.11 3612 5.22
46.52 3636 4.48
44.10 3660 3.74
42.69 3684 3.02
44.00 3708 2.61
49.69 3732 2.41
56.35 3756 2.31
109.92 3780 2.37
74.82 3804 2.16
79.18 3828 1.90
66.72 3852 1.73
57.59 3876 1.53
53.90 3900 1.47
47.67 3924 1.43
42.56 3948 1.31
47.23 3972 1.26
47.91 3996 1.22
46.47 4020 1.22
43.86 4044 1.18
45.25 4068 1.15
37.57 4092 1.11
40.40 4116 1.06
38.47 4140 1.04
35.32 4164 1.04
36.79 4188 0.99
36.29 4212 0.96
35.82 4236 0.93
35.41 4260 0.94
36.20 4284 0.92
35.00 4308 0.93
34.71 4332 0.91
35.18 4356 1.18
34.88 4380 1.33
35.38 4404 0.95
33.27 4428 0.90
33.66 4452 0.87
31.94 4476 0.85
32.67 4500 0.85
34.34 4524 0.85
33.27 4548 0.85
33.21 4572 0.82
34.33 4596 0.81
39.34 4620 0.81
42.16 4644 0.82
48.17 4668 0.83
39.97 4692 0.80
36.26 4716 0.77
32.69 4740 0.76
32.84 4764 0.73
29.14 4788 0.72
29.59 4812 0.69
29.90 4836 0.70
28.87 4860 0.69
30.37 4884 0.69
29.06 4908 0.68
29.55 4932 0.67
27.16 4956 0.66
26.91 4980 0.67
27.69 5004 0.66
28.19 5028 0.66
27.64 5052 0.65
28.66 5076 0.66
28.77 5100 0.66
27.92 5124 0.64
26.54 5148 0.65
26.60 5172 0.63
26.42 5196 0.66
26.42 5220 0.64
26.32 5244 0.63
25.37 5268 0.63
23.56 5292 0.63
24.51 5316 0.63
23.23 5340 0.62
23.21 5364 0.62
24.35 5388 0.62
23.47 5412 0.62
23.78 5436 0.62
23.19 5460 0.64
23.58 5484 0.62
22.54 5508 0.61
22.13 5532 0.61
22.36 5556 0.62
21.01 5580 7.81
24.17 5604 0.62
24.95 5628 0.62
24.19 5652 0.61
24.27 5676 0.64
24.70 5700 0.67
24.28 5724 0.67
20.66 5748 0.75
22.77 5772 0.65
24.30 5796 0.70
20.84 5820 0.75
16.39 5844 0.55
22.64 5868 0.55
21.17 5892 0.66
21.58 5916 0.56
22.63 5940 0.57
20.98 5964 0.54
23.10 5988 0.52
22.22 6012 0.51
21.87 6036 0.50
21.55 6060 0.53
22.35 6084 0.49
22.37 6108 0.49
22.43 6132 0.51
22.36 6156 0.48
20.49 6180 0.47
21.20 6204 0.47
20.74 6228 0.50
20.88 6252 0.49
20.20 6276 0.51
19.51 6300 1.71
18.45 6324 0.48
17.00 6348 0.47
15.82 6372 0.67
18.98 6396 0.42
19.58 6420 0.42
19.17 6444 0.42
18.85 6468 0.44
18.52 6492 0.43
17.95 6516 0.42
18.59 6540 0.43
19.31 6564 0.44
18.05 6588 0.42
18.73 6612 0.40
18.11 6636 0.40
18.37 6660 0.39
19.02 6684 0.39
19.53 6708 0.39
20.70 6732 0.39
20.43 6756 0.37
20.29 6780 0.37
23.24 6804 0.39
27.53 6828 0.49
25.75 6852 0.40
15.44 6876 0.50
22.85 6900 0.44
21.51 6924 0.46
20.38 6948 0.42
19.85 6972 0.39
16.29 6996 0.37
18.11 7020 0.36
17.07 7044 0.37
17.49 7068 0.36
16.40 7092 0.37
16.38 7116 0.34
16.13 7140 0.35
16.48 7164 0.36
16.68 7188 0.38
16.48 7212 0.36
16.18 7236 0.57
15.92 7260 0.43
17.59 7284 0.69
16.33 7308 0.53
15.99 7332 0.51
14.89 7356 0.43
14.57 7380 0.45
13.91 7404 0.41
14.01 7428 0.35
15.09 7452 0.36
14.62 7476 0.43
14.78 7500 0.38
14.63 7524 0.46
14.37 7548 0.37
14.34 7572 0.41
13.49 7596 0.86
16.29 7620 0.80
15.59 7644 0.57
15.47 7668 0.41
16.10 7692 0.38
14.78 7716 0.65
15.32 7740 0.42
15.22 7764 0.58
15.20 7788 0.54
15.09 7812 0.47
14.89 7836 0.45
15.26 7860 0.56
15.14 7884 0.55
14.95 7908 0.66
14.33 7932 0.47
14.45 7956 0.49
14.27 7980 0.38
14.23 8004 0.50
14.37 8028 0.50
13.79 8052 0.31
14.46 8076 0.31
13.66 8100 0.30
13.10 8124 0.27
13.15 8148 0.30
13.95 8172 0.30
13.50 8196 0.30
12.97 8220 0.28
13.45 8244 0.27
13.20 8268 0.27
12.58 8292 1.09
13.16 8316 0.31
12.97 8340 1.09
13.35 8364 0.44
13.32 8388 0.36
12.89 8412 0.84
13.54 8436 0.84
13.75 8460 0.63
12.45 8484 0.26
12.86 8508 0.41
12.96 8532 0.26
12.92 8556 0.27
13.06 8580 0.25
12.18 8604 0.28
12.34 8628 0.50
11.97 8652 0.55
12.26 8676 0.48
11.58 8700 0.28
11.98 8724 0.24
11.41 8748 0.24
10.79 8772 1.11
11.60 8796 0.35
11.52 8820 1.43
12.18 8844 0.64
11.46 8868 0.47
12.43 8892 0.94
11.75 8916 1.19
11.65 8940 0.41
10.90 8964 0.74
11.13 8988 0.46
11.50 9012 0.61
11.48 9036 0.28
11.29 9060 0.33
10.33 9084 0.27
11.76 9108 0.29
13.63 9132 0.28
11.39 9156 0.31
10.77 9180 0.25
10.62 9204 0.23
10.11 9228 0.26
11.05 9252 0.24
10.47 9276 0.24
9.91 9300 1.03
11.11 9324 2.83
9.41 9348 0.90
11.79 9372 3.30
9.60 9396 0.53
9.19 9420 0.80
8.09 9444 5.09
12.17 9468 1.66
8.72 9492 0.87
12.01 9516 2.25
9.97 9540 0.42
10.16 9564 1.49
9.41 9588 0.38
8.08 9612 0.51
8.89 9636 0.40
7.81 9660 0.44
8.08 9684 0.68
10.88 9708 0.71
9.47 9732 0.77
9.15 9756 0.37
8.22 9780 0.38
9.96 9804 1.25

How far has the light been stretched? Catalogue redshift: 1.441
